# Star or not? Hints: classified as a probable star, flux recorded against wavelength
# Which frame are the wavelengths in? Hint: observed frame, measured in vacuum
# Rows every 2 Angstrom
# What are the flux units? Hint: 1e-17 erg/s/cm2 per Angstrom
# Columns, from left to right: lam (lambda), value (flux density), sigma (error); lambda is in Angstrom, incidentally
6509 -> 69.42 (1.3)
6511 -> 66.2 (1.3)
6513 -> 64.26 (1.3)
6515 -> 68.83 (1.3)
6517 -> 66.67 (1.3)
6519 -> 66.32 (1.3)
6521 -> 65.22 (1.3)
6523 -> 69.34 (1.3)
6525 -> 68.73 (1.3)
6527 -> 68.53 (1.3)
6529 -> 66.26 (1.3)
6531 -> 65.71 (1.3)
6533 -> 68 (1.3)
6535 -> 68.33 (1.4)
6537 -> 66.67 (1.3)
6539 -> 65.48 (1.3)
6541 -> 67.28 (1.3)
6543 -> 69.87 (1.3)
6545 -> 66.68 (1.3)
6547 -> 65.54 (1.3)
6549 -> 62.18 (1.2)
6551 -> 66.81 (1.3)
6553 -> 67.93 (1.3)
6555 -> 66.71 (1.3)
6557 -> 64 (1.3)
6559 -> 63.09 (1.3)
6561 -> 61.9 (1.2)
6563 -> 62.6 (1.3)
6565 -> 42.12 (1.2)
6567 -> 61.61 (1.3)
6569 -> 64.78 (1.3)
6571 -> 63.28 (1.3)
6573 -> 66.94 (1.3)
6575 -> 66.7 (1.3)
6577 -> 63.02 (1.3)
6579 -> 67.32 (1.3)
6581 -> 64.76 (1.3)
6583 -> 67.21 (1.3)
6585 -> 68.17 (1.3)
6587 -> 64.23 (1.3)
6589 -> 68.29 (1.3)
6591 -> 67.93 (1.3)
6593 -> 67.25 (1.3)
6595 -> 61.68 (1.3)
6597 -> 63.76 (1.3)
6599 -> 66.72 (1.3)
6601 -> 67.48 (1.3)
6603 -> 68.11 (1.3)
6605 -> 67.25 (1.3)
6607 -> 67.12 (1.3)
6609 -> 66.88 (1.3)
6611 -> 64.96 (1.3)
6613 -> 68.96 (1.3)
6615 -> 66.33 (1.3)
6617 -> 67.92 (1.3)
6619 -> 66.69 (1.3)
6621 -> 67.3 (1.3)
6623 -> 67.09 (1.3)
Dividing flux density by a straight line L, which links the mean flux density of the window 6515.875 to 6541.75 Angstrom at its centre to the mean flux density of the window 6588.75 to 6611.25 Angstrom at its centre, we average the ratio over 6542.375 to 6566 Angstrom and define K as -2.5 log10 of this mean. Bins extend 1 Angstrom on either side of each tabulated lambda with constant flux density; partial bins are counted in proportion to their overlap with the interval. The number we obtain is 0.06 mag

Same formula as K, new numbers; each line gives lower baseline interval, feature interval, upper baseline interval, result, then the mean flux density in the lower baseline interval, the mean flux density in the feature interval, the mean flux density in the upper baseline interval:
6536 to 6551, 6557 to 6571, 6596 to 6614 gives 0.112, 66.3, 60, 66.8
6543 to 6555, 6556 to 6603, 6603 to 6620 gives 0.041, 66.2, 64.2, 67.1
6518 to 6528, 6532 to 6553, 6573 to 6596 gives 0.006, 67.6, 66.7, 66.1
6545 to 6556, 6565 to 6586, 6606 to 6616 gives 0.034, 65.9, 64.3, 66.8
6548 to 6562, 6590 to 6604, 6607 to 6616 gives 0.002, 64.7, 66.1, 66.8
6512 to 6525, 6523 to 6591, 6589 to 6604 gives 0.022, 66.9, 65.3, 66.3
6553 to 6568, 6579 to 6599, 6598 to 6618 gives -0.024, 60.8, 66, 67.2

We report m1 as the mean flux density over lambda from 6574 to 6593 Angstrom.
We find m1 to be 66.4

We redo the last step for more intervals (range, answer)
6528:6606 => 65.2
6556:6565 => 60.6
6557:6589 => 63.4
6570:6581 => 65.4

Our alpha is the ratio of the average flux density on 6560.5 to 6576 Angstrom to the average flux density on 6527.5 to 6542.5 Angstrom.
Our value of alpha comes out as 0.91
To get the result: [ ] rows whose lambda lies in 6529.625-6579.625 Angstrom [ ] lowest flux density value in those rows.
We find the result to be 42.12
